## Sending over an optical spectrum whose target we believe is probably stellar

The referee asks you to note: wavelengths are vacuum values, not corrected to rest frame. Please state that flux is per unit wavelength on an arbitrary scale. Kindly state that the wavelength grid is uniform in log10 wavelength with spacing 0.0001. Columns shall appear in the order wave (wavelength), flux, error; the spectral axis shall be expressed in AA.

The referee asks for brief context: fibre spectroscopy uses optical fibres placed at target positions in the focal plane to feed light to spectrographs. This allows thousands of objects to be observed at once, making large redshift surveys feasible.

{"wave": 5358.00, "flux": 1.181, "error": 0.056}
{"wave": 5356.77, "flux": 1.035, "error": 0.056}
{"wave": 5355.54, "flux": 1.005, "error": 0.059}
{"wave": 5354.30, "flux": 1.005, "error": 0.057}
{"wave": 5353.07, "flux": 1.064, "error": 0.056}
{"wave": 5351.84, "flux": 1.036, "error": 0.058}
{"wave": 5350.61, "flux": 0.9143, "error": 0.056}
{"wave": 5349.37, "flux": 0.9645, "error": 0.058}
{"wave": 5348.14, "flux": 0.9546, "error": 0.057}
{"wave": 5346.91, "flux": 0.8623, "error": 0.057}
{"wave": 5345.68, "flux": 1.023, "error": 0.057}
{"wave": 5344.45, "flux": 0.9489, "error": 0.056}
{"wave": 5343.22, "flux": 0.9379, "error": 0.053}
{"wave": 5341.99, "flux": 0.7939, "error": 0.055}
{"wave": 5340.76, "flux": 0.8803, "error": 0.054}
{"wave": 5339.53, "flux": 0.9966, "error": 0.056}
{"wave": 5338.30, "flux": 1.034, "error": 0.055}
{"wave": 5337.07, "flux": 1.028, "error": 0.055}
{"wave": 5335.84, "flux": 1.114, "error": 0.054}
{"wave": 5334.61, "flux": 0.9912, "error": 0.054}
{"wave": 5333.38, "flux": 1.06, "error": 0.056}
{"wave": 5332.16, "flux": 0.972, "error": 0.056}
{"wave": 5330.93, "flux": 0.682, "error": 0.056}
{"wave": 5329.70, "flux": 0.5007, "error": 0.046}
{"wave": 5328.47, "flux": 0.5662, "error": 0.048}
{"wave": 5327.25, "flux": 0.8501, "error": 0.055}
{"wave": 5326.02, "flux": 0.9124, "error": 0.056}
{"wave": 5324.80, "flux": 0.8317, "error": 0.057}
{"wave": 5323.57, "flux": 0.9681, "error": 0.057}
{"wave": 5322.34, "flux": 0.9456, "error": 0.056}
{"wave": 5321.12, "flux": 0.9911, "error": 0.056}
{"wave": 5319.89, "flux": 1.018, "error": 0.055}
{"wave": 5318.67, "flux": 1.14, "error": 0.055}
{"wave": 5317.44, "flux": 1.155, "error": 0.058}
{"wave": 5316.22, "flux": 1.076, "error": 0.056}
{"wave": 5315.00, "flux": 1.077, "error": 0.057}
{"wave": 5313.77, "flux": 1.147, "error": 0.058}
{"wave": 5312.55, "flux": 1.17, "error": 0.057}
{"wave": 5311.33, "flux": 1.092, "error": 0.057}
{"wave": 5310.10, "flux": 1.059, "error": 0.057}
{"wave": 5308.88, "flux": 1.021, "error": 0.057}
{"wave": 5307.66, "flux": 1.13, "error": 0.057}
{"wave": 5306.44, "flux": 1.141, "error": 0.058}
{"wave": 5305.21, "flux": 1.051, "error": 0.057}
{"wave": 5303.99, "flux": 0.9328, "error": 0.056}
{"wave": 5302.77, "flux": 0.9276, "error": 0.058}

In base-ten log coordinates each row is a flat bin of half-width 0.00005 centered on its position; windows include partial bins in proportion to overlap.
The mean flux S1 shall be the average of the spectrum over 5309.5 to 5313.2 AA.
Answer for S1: 1.11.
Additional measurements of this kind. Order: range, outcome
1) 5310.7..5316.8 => 1.11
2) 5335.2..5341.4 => 1.01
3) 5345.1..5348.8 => 0.947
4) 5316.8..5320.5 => 1.11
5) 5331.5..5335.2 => 1.01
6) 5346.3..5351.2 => 0.923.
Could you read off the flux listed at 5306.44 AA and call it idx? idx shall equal 1.141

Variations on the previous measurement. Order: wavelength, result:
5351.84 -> 1.036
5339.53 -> 0.9966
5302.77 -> 0.9276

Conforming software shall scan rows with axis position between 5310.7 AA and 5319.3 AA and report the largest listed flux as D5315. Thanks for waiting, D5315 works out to 1.17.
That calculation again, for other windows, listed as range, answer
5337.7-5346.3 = 1.034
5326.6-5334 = 1.06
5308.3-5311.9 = 1.092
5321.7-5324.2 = 0.9681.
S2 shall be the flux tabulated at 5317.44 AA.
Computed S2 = 1.155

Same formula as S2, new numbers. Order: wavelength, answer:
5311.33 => 1.092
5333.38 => 1.06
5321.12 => 0.9911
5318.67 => 1.14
